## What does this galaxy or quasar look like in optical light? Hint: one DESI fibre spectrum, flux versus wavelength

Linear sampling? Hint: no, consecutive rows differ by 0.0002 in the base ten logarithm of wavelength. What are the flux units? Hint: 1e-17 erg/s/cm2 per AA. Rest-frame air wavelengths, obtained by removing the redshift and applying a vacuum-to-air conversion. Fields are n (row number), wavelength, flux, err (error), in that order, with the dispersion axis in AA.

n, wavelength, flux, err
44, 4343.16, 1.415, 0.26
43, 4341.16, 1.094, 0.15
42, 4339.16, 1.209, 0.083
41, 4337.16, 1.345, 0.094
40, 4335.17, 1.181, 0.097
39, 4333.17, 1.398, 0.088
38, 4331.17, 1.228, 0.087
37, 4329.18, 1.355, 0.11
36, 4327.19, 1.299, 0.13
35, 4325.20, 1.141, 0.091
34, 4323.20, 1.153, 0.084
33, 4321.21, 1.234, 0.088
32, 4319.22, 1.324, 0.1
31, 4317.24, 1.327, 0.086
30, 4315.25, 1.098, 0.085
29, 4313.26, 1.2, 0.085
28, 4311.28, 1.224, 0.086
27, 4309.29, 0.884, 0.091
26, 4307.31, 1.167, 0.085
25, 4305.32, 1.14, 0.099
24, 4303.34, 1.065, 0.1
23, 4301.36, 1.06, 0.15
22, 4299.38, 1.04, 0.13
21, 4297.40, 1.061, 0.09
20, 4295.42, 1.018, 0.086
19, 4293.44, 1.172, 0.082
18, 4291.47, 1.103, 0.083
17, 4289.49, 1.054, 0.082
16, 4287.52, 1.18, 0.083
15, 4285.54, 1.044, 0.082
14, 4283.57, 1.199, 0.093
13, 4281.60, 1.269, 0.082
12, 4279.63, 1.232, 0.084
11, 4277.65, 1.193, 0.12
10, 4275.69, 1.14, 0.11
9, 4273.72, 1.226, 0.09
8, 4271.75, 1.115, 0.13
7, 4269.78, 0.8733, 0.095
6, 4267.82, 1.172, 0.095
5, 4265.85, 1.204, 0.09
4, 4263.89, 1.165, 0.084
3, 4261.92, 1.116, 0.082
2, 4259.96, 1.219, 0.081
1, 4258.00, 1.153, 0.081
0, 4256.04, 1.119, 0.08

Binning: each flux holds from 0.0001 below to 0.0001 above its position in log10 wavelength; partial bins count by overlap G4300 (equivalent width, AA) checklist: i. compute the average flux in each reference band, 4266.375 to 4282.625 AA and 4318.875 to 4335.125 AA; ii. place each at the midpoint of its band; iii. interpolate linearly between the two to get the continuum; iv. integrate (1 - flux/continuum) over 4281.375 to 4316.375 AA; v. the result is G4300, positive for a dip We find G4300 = 2.8 AA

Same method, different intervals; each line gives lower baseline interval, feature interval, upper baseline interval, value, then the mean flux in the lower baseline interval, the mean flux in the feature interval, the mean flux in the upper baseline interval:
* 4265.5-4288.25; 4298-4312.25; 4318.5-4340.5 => 1.5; 1.15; 1.08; 1.26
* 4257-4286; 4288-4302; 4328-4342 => 1.4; 1.16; 1.08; 1.26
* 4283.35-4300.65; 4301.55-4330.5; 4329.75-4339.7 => 0.3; 1.09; 1.18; 1.28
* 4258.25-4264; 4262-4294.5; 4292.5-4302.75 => -0.8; 1.16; 1.15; 1.07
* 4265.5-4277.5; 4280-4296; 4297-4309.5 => -0.6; 1.12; 1.14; 1.07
